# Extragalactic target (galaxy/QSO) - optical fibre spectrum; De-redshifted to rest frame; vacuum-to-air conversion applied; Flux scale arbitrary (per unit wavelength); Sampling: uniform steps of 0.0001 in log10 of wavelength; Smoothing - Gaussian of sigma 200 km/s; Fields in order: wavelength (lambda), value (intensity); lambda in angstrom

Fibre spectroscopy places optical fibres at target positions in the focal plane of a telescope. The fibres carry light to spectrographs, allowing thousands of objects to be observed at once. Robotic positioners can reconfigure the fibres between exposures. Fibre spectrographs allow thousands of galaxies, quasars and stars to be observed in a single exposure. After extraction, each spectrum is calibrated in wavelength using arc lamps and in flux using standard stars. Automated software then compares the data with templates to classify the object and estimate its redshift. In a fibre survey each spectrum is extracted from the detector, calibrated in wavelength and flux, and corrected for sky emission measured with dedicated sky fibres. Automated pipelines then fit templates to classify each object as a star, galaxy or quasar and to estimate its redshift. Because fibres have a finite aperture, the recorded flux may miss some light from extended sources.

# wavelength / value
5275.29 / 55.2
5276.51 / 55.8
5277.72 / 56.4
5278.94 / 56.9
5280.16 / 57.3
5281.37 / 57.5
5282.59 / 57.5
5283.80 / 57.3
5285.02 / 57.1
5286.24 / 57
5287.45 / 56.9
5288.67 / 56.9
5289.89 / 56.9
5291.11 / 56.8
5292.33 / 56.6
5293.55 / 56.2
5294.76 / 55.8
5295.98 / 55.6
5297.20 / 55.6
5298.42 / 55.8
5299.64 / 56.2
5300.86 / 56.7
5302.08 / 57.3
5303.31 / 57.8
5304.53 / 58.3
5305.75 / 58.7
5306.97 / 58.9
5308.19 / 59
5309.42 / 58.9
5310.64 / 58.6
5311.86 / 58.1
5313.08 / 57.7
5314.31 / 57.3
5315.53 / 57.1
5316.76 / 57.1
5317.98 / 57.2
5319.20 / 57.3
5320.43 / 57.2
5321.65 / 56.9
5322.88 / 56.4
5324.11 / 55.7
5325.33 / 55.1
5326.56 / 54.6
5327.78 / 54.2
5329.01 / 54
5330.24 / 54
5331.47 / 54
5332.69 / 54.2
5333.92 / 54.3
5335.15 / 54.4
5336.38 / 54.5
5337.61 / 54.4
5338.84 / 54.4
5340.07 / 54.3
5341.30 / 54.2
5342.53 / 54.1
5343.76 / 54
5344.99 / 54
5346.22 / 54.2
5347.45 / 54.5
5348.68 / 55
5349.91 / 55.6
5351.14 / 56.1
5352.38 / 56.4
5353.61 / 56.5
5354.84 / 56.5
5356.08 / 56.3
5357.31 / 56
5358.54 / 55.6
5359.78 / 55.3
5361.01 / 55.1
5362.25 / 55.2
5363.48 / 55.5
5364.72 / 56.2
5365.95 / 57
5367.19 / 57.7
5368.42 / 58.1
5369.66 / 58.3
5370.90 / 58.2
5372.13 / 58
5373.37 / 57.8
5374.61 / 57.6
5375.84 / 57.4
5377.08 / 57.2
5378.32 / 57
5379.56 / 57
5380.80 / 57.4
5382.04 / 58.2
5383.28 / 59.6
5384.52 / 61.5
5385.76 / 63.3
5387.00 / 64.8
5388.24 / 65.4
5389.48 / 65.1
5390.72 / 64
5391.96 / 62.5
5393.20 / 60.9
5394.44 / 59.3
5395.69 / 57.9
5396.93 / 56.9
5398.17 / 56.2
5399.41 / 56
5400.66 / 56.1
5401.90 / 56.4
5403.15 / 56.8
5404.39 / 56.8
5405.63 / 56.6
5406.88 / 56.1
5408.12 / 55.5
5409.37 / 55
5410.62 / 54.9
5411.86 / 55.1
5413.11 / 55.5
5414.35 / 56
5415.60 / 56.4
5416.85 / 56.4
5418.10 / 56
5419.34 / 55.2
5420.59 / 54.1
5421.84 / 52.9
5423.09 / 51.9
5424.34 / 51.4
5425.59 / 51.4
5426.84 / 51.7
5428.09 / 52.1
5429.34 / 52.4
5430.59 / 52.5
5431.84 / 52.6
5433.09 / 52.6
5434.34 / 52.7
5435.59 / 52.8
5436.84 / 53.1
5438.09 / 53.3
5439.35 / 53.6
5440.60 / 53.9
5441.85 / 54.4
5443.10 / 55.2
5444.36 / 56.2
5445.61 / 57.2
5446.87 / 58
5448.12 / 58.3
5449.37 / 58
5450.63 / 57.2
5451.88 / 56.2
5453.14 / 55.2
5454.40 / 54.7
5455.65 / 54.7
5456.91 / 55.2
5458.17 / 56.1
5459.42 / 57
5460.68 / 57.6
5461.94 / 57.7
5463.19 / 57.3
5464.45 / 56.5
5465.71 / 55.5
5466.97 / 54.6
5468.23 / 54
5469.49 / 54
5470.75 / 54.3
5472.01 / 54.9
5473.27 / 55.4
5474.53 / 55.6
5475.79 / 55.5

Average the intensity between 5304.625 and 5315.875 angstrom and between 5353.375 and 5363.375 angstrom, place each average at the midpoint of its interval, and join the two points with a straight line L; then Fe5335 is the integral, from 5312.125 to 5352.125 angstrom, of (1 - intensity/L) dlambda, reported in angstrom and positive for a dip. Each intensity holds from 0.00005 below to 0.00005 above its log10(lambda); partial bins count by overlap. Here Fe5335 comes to 1.3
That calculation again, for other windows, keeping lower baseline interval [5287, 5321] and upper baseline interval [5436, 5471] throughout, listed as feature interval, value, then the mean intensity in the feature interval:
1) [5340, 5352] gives 0.5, 54.7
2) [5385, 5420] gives -1.2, 58.1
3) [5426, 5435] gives 0.6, 52.4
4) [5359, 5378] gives -0.1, 57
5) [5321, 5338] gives 0.7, 54.8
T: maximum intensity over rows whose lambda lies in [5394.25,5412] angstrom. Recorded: 59.3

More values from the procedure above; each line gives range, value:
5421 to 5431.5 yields 52.9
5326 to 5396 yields 65.4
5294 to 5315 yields 59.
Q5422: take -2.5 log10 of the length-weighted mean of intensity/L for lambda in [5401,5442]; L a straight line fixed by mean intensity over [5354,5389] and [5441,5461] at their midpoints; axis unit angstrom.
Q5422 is 0.053 mag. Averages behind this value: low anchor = 58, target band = 54.2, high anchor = 56.3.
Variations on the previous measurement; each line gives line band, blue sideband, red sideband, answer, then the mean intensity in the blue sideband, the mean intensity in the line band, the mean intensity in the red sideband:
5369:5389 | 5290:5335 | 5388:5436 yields -0.06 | 56.5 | 59.3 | 55.8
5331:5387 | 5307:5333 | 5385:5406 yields 0.03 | 56.5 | 56.4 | 59.8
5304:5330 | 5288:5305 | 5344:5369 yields -0.01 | 56.6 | 57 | 55.8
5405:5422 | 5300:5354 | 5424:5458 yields -0.01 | 56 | 55.5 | 54.4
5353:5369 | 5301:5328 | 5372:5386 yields 0.03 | 57.3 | 56.2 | 58.4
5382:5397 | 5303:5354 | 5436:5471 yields -0.11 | 55.9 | 61.8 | 55.7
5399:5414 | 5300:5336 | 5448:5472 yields 0.01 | 56.6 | 55.9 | 55.9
